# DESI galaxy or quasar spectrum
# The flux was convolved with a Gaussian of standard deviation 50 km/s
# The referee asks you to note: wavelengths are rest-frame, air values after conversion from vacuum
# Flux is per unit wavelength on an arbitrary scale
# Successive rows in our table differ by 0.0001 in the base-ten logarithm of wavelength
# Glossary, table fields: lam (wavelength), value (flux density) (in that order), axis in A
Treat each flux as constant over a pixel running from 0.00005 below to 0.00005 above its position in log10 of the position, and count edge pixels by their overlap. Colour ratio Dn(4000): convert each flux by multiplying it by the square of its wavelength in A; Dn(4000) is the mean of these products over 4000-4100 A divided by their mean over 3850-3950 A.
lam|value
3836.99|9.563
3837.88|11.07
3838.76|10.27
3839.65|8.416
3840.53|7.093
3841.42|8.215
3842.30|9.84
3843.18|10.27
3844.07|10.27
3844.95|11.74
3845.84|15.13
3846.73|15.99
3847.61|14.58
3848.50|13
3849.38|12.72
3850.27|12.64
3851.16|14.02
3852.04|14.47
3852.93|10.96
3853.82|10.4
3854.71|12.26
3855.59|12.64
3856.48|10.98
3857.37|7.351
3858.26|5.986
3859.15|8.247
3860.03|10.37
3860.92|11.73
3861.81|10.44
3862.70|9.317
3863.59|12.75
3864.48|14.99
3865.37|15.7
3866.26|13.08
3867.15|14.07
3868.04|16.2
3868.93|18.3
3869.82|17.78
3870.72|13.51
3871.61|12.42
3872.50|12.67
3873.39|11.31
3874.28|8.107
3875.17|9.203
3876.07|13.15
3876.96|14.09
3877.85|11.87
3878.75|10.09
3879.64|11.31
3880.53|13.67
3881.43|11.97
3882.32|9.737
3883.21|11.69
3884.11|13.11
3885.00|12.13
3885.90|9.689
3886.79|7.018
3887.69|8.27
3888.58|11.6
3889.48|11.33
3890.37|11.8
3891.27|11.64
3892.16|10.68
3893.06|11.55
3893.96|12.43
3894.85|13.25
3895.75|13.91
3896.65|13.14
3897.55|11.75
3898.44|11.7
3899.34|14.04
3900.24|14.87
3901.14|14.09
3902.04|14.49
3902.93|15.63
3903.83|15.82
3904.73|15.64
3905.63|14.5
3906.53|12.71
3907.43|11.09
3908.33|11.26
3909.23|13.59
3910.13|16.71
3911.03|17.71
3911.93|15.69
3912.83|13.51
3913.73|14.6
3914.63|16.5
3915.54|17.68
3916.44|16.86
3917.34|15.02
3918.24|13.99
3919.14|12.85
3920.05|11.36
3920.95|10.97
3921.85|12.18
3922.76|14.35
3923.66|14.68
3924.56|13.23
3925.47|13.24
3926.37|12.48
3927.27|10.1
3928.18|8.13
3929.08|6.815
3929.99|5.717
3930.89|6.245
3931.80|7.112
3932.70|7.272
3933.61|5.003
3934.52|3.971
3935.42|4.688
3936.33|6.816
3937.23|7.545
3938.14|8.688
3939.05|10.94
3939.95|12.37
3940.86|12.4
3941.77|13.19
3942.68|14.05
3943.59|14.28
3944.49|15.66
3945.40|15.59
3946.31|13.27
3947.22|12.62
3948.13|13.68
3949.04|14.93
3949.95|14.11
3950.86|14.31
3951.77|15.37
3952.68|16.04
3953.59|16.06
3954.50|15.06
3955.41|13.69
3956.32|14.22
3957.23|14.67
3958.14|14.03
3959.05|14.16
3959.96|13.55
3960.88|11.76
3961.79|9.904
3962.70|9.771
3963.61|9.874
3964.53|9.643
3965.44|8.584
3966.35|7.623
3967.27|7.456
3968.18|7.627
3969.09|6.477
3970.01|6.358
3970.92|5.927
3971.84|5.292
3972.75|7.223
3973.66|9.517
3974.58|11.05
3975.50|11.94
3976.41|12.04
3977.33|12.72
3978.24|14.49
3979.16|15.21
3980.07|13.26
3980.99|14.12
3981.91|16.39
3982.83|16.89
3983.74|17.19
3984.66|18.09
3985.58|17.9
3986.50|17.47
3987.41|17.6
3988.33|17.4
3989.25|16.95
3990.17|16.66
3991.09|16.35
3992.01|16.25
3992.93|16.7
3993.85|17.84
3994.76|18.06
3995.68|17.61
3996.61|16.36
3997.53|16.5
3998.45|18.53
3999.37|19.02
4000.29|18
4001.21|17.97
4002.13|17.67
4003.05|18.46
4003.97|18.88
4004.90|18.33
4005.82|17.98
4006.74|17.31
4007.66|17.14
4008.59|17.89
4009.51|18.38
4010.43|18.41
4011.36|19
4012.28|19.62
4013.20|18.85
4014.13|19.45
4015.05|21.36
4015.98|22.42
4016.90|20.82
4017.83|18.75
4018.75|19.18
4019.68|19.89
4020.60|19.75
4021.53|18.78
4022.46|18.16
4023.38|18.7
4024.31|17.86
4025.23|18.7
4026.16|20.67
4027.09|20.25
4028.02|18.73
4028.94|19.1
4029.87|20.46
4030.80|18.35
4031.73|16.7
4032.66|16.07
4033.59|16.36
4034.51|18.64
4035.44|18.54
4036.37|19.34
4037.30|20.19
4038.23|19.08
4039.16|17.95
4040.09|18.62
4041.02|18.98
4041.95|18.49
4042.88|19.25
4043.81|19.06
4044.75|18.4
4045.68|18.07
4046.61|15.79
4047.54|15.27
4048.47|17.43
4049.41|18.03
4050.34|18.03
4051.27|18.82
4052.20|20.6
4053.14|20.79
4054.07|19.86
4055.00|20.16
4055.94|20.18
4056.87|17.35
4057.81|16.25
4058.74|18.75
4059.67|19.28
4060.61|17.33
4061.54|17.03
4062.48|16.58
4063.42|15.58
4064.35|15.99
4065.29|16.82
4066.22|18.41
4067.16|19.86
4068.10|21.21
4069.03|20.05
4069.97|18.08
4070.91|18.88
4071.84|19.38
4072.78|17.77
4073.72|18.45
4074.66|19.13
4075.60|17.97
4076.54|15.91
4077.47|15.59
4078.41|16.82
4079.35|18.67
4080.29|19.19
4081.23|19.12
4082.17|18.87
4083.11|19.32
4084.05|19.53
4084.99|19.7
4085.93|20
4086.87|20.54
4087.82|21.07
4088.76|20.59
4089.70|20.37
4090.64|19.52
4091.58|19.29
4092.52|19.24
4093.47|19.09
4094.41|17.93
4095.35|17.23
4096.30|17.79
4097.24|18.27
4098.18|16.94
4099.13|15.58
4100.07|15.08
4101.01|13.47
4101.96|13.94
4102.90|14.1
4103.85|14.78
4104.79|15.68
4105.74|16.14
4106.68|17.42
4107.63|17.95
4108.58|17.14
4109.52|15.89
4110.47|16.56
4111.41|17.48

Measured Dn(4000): 1.65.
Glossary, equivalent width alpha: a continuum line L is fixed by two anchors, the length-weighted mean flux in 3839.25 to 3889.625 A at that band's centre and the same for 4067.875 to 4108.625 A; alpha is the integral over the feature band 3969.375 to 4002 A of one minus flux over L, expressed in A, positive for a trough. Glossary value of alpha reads 0.69 A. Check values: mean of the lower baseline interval 11.8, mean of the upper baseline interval 18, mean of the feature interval 14.9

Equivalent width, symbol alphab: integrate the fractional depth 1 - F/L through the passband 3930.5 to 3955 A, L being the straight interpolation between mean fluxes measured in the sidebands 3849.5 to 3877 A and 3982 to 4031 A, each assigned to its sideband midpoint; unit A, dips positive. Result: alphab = 6.5 A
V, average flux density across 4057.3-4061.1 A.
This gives 17.9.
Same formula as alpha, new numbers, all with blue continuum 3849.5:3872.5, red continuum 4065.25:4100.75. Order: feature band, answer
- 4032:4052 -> -0.77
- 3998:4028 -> -4.10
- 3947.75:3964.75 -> 1.81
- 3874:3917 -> 1.75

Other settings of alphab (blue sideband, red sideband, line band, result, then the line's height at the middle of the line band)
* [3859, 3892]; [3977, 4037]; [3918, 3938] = 6.8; 14.4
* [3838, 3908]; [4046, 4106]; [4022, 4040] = -2.0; 16.7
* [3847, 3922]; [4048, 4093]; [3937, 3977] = 8.9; 15.1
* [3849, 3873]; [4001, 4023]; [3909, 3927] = 0.7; 14.9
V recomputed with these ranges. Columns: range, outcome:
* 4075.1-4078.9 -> 16.6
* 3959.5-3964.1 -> 11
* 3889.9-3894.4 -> 11.6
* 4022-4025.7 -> 18.4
